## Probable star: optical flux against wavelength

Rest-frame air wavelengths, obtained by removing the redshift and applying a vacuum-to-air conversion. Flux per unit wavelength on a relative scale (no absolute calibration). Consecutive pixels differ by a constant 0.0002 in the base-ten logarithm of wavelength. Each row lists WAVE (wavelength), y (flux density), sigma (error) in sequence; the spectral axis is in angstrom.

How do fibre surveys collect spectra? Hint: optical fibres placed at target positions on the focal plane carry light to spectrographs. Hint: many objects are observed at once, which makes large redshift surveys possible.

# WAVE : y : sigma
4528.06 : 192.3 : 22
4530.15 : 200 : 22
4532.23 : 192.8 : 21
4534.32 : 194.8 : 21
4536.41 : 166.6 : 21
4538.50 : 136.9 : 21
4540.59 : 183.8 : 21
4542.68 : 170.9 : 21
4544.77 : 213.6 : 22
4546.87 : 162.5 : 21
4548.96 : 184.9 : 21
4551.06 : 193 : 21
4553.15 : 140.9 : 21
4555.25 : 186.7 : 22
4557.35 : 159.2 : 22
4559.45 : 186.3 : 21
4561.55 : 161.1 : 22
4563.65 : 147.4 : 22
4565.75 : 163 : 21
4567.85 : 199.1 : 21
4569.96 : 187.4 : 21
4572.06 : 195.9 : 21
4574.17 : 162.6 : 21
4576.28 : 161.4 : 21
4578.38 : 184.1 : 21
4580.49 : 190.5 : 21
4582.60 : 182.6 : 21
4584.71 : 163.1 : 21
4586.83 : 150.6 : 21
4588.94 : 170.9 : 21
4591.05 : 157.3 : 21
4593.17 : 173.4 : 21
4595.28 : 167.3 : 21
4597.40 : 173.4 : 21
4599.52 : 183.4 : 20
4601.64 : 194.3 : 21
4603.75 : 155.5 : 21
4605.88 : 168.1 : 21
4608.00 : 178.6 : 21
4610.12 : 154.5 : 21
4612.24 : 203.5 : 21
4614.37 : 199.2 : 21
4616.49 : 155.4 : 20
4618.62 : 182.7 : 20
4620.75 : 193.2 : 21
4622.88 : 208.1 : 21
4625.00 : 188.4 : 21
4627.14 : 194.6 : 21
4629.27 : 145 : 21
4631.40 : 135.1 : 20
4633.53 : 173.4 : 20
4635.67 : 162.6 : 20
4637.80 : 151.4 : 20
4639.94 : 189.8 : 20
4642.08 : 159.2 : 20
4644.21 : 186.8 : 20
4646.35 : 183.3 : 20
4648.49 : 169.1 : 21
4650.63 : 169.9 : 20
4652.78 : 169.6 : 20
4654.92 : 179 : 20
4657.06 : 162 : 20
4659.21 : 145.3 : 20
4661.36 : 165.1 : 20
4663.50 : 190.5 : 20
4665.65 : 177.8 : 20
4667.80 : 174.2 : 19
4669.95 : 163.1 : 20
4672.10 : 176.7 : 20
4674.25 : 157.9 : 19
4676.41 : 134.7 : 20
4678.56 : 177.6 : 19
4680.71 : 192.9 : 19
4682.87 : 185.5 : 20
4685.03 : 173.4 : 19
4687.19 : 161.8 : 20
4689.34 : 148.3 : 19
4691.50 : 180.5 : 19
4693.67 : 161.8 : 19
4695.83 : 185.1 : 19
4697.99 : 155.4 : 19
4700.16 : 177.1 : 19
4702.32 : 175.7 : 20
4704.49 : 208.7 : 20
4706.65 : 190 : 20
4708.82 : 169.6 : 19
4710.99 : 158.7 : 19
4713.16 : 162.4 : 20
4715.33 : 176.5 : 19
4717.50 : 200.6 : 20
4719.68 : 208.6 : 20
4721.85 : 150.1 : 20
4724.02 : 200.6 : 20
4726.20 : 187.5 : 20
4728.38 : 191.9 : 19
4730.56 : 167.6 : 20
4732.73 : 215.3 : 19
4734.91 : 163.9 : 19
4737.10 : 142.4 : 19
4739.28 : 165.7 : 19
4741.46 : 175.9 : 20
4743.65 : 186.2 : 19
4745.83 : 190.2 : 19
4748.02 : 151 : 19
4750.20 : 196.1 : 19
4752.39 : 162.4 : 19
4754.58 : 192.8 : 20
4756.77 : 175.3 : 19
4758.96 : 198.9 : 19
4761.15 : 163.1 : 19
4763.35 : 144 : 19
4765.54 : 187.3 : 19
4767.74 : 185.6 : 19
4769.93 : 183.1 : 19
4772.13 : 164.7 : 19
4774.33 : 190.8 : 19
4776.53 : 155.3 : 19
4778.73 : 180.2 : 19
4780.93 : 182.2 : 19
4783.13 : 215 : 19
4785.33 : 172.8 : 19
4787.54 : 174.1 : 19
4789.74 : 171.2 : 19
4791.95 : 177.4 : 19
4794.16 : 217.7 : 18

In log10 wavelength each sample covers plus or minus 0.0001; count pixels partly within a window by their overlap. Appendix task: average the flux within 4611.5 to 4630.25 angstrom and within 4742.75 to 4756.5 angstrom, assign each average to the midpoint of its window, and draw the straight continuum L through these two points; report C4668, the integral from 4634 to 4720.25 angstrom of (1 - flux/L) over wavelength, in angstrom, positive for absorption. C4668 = 4.7 angstrom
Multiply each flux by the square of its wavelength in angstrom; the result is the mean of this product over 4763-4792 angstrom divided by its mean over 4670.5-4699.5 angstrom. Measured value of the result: 1.1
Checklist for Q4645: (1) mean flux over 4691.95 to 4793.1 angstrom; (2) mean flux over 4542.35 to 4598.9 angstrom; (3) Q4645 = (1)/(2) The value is 1.0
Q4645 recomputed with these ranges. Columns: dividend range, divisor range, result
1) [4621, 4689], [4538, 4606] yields 0.99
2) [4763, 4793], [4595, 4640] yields 1.02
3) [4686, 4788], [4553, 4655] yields 1.02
